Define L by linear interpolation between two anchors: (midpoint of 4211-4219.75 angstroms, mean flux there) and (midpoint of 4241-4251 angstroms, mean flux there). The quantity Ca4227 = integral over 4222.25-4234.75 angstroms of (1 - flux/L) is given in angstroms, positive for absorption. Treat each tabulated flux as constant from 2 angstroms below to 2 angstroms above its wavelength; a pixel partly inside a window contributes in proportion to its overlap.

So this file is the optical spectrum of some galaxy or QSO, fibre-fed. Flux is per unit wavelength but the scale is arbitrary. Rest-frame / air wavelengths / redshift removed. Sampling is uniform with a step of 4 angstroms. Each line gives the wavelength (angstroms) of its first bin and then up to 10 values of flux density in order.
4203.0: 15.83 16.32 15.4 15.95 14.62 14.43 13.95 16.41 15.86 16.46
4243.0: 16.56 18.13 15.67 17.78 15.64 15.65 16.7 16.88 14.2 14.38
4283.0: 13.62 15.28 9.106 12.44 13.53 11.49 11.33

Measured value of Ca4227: 0.8 angstroms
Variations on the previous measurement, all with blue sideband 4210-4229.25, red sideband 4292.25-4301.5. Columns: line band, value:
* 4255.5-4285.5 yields -4.58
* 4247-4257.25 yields -2.26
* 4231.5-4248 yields -2.75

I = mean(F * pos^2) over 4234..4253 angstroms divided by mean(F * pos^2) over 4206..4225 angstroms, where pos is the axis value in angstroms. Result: 1.1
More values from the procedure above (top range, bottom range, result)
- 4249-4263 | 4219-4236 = 1.09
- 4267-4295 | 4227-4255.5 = 0.87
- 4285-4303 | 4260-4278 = 0.80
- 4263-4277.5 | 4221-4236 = 1.07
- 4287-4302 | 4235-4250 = 0.74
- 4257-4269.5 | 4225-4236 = 1.06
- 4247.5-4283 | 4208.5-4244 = 1.04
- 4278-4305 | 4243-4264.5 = 0.78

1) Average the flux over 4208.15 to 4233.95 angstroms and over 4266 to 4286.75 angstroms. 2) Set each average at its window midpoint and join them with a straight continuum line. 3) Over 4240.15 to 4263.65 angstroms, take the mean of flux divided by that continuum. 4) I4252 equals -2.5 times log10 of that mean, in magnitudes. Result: -0.102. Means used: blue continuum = 15.2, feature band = 16.6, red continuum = 15.1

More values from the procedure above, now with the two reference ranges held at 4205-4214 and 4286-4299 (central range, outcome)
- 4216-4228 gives 0.06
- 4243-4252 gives -0.19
